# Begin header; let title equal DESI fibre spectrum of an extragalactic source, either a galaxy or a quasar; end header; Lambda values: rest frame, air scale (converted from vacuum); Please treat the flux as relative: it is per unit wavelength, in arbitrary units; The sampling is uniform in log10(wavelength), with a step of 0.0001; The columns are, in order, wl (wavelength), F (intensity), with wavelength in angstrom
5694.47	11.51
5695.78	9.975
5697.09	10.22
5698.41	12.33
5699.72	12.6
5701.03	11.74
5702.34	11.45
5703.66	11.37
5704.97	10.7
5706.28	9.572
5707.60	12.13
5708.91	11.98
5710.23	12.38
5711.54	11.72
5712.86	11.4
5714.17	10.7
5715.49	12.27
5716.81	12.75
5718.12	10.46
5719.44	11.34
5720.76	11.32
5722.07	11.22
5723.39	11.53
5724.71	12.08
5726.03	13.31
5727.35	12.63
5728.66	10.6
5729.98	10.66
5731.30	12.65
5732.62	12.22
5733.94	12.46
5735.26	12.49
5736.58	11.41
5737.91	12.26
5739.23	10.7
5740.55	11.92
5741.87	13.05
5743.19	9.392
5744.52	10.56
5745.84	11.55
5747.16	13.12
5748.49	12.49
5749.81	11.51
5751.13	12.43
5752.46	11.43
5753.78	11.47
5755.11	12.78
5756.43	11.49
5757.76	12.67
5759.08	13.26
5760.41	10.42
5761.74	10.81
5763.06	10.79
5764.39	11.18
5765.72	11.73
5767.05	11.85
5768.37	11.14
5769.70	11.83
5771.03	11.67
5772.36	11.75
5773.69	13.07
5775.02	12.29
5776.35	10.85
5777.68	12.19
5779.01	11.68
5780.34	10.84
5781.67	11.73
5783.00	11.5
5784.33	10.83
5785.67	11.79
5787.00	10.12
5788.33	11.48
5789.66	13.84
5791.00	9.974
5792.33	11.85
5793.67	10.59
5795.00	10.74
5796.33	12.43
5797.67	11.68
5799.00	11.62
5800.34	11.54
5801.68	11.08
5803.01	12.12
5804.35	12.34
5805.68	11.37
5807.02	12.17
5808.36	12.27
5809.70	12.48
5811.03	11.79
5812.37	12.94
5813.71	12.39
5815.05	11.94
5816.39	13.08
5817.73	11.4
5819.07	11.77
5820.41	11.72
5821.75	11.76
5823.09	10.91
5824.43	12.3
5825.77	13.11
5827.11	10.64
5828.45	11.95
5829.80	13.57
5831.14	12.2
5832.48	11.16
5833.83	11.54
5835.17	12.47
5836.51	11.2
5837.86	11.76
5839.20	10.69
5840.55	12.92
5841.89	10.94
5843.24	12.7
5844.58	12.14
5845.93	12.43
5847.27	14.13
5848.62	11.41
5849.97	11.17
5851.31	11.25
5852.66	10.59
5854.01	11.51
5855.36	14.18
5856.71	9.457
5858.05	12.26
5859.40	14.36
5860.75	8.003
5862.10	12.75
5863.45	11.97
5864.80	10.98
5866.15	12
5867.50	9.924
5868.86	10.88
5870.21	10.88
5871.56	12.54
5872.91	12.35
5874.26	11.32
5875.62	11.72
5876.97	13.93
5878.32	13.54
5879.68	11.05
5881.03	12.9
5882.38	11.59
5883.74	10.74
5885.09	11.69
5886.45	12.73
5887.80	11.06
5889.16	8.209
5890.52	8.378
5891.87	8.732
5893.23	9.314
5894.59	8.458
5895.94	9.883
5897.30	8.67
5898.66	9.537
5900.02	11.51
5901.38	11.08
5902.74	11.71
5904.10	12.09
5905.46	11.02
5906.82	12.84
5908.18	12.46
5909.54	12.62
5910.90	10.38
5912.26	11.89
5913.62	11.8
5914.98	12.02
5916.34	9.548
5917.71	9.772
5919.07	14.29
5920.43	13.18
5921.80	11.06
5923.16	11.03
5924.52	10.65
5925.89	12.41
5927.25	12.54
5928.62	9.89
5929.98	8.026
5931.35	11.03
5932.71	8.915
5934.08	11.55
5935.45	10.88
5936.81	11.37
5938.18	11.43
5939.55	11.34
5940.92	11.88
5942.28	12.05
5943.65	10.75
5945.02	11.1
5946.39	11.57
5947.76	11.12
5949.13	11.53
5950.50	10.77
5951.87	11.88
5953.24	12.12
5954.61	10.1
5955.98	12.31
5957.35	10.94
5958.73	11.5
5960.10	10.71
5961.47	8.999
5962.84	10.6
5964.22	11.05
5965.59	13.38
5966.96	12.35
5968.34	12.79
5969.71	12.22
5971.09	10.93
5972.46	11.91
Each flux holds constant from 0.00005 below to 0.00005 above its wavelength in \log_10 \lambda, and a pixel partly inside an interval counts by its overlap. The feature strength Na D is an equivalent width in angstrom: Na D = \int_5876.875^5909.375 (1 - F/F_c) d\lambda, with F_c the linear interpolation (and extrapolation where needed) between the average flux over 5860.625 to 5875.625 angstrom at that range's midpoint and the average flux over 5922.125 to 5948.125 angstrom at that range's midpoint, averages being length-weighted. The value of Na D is 0.89 angstrom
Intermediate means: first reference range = 11.4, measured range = 10.9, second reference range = 11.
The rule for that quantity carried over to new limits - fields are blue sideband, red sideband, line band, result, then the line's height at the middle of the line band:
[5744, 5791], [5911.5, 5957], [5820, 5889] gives -2.0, 11.5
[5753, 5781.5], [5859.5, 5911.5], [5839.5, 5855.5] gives -1.0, 11.3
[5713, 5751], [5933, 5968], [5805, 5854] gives -1.7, 11.6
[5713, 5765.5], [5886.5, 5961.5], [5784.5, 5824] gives -1.0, 11.5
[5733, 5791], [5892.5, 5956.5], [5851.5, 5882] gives -1.2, 11.3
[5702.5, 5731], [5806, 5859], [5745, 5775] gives -0.4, 11.7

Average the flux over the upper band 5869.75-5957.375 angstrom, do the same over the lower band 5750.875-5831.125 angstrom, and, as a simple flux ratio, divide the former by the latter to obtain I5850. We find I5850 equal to 0.95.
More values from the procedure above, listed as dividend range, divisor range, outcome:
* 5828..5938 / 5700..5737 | 0.97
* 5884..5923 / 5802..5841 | 0.91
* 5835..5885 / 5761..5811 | 1.02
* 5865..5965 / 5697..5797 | 0.96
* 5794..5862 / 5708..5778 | 1.01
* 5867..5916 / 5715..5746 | 0.95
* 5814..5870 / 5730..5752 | 0.99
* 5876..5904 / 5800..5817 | 0.89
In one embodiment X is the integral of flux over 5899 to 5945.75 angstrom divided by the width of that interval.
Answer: 11.3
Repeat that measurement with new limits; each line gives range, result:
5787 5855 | 11.9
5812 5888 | 11.9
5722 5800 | 11.7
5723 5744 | 11.8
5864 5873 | 11.3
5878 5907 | 10.7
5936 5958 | 11.4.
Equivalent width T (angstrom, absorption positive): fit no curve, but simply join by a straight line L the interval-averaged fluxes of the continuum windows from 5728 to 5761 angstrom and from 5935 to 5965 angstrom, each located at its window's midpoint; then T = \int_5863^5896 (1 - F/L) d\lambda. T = 0.92 angstrom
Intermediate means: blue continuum 11.8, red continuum 11.2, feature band 11.1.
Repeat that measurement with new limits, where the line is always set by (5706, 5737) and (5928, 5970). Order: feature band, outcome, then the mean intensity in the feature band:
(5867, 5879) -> -0.60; 11.9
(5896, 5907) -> 0.36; 10.9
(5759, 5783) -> 0.10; 11.6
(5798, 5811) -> -0.39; 11.9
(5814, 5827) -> -0.52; 12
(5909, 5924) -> -0.45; 11.6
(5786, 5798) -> 0.16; 11.4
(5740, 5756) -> -0.17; 11.8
